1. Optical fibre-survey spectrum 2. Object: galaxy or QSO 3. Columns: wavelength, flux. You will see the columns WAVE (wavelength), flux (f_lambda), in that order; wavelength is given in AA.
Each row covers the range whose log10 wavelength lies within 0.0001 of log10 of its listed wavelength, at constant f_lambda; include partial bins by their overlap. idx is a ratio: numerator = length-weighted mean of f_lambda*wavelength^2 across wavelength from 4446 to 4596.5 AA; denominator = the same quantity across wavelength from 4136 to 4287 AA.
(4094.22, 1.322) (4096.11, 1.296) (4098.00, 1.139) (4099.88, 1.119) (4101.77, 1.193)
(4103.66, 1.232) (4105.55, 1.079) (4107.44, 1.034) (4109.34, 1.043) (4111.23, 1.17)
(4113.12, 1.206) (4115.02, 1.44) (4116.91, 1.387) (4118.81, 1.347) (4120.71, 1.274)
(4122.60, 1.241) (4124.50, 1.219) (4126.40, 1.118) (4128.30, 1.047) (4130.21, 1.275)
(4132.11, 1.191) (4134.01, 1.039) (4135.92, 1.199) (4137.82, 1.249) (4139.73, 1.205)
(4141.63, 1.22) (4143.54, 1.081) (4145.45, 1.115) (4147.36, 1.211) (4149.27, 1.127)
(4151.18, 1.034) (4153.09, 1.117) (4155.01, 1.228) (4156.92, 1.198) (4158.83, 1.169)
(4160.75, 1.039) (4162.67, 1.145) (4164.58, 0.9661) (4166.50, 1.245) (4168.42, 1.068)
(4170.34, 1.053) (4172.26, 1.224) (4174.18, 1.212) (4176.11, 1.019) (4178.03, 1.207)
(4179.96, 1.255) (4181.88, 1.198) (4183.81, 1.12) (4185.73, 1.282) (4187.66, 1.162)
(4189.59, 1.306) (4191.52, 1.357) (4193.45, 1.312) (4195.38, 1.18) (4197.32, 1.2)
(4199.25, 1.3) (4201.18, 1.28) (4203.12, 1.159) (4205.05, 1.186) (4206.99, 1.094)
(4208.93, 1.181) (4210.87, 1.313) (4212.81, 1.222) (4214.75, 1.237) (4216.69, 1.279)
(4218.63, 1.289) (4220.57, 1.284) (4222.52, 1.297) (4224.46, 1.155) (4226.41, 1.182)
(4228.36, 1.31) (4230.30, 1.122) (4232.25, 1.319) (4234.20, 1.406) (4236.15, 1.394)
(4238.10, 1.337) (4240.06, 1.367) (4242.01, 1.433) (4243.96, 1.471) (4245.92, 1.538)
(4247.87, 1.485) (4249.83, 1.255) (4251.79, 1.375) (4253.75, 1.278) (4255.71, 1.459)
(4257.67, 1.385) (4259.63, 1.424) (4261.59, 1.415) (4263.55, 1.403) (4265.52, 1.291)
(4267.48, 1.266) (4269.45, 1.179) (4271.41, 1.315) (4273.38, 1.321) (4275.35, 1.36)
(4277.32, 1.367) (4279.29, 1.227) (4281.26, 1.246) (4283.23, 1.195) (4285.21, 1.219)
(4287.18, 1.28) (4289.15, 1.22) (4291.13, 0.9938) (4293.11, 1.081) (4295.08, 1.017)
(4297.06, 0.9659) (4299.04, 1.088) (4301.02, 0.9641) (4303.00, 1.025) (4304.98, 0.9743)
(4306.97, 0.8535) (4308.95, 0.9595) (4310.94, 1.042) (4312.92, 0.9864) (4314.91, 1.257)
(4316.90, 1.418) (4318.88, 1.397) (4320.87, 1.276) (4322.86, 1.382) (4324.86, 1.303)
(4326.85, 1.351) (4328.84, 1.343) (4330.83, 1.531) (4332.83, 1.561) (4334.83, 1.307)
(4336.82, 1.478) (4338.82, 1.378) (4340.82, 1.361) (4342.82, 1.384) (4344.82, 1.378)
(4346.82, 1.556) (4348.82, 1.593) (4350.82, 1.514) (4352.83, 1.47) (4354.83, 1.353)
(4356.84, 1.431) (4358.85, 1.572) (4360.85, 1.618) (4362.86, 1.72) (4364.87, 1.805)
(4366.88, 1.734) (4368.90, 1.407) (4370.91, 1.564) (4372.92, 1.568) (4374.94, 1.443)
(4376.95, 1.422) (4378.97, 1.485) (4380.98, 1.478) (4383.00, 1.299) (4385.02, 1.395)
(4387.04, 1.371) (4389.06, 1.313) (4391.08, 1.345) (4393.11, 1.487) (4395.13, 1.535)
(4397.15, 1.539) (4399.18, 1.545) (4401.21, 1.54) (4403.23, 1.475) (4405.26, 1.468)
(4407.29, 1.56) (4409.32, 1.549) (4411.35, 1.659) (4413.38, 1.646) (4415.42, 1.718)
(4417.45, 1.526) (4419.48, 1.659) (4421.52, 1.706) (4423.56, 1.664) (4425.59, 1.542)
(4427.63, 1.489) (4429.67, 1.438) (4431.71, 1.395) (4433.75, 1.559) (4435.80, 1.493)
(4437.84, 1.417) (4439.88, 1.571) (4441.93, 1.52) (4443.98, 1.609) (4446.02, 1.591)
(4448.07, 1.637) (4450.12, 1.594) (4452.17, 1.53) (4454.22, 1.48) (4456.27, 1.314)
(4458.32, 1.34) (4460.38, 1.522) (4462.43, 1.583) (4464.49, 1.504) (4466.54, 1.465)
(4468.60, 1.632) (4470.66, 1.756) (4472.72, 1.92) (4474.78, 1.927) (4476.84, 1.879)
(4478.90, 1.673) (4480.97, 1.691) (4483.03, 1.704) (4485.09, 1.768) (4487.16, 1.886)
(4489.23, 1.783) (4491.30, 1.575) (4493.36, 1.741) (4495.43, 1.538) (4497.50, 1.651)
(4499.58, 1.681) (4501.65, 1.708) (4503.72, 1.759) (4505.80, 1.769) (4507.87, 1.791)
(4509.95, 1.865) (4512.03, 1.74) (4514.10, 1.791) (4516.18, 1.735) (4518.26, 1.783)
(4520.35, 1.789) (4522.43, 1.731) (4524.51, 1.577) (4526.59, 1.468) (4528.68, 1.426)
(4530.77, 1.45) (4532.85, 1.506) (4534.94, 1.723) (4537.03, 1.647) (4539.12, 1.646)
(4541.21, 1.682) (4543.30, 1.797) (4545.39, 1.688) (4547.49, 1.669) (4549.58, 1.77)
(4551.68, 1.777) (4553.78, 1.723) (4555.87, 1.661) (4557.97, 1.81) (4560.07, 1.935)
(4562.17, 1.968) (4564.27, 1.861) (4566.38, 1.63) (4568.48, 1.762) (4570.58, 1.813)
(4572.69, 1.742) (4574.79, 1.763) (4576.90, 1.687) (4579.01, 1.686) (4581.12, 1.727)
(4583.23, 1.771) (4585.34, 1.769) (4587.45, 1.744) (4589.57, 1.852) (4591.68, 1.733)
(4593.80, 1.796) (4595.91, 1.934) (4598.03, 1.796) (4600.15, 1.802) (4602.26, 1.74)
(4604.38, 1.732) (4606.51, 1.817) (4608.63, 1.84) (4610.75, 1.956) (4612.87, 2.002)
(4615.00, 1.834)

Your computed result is 1.6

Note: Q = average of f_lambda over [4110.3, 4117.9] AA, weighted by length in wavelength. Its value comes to 1.3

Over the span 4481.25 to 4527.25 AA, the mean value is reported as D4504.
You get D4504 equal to 1.72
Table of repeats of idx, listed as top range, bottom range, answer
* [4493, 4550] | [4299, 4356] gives 1.41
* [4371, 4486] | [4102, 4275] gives 1.40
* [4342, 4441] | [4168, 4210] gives 1.39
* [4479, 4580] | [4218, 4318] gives 1.55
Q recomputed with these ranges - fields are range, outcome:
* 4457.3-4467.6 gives 1.48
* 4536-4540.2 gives 1.65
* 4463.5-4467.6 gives 1.49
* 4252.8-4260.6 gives 1.39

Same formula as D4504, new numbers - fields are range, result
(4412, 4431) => 1.6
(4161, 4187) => 1.15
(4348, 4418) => 1.52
